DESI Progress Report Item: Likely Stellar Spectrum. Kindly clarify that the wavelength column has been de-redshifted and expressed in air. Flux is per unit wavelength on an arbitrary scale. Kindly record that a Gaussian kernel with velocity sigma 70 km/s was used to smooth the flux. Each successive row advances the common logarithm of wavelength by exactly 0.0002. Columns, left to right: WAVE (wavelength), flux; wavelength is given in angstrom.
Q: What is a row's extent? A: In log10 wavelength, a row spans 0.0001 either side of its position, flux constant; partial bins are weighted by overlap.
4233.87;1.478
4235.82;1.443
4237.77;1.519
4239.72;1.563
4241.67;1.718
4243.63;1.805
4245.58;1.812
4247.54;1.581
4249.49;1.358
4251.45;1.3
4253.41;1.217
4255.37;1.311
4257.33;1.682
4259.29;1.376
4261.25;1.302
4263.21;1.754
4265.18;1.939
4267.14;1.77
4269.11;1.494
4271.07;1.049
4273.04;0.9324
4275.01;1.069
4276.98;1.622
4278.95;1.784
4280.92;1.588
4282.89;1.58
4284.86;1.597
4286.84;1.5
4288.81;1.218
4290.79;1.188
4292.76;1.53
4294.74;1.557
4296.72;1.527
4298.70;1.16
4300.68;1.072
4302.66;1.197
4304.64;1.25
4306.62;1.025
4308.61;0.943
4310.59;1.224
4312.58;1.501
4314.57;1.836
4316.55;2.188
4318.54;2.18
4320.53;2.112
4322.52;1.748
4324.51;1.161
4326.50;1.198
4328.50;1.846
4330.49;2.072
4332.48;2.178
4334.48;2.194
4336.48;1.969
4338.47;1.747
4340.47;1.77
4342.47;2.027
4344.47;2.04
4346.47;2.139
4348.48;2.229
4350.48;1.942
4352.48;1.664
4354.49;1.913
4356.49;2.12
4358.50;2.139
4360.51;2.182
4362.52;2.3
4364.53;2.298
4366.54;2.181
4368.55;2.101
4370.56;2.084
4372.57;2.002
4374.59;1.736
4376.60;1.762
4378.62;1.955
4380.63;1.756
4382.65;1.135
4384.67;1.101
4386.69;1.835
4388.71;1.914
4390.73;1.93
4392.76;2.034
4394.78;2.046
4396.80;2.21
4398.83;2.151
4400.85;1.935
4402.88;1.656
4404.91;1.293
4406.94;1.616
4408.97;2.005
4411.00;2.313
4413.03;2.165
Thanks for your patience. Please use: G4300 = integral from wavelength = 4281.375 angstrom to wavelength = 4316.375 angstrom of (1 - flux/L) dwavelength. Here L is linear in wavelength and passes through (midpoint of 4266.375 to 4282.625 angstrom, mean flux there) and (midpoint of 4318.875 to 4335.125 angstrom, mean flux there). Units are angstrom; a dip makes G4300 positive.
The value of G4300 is 5.0 angstrom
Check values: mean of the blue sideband 1.42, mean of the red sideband 1.82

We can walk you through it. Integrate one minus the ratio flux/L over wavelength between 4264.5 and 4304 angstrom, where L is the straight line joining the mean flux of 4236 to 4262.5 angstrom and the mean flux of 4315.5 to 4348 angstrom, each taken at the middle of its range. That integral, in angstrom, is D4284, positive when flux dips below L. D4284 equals 6.2 angstrom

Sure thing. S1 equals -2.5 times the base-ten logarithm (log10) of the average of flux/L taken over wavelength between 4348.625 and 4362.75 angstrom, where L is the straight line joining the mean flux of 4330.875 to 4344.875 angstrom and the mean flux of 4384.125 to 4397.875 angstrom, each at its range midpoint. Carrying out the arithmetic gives -0.04 mag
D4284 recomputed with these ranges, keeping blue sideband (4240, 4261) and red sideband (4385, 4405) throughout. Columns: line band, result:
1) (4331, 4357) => -3.41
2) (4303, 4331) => 1.95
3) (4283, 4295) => 1.33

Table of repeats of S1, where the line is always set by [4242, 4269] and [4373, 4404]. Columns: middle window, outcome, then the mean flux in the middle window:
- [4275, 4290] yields 0.06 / 1.52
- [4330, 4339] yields -0.20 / 2.05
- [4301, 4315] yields 0.31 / 1.25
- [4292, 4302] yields 0.20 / 1.36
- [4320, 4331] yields 0.02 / 1.65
